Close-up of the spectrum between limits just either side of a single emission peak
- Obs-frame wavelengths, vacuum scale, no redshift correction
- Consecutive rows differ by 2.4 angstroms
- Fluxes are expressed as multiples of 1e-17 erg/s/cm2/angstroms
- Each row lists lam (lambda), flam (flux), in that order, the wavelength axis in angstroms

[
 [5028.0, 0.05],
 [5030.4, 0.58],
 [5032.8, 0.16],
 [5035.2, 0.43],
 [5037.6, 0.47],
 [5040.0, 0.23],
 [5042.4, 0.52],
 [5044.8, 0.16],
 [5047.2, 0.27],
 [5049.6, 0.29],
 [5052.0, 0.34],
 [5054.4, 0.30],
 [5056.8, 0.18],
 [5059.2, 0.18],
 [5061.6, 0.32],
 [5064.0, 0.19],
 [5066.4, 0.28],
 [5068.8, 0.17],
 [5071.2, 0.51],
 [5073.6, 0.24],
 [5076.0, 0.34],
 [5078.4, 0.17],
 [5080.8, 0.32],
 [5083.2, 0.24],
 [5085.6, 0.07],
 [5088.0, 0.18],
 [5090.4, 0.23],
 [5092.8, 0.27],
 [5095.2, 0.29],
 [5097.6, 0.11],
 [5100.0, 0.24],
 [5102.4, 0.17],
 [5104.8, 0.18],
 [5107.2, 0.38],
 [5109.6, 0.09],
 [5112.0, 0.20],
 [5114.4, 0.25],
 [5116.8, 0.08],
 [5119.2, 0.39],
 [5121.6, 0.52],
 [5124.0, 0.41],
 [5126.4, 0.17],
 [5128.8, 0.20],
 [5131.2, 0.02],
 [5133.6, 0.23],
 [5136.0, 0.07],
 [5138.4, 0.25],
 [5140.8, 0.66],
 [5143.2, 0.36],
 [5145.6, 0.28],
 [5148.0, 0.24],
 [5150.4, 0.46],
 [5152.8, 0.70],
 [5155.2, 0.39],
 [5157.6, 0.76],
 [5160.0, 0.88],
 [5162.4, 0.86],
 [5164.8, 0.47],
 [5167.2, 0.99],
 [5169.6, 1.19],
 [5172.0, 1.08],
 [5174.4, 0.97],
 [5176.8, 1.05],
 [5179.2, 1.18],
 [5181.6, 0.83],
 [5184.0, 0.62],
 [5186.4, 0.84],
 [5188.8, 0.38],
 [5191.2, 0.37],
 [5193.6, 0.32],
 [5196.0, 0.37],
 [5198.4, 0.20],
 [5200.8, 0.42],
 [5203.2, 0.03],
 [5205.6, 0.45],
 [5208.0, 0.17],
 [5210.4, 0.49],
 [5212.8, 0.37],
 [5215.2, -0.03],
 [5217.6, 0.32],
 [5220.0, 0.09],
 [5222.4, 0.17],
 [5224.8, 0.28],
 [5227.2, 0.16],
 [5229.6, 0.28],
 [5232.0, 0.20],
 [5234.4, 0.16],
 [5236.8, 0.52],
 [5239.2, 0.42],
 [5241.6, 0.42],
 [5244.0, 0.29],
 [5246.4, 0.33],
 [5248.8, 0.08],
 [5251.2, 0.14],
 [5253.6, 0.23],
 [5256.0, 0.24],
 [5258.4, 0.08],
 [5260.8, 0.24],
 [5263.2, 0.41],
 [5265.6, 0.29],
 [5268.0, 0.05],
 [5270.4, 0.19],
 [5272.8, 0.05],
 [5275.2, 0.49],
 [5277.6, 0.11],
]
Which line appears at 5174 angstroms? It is C IV 1549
